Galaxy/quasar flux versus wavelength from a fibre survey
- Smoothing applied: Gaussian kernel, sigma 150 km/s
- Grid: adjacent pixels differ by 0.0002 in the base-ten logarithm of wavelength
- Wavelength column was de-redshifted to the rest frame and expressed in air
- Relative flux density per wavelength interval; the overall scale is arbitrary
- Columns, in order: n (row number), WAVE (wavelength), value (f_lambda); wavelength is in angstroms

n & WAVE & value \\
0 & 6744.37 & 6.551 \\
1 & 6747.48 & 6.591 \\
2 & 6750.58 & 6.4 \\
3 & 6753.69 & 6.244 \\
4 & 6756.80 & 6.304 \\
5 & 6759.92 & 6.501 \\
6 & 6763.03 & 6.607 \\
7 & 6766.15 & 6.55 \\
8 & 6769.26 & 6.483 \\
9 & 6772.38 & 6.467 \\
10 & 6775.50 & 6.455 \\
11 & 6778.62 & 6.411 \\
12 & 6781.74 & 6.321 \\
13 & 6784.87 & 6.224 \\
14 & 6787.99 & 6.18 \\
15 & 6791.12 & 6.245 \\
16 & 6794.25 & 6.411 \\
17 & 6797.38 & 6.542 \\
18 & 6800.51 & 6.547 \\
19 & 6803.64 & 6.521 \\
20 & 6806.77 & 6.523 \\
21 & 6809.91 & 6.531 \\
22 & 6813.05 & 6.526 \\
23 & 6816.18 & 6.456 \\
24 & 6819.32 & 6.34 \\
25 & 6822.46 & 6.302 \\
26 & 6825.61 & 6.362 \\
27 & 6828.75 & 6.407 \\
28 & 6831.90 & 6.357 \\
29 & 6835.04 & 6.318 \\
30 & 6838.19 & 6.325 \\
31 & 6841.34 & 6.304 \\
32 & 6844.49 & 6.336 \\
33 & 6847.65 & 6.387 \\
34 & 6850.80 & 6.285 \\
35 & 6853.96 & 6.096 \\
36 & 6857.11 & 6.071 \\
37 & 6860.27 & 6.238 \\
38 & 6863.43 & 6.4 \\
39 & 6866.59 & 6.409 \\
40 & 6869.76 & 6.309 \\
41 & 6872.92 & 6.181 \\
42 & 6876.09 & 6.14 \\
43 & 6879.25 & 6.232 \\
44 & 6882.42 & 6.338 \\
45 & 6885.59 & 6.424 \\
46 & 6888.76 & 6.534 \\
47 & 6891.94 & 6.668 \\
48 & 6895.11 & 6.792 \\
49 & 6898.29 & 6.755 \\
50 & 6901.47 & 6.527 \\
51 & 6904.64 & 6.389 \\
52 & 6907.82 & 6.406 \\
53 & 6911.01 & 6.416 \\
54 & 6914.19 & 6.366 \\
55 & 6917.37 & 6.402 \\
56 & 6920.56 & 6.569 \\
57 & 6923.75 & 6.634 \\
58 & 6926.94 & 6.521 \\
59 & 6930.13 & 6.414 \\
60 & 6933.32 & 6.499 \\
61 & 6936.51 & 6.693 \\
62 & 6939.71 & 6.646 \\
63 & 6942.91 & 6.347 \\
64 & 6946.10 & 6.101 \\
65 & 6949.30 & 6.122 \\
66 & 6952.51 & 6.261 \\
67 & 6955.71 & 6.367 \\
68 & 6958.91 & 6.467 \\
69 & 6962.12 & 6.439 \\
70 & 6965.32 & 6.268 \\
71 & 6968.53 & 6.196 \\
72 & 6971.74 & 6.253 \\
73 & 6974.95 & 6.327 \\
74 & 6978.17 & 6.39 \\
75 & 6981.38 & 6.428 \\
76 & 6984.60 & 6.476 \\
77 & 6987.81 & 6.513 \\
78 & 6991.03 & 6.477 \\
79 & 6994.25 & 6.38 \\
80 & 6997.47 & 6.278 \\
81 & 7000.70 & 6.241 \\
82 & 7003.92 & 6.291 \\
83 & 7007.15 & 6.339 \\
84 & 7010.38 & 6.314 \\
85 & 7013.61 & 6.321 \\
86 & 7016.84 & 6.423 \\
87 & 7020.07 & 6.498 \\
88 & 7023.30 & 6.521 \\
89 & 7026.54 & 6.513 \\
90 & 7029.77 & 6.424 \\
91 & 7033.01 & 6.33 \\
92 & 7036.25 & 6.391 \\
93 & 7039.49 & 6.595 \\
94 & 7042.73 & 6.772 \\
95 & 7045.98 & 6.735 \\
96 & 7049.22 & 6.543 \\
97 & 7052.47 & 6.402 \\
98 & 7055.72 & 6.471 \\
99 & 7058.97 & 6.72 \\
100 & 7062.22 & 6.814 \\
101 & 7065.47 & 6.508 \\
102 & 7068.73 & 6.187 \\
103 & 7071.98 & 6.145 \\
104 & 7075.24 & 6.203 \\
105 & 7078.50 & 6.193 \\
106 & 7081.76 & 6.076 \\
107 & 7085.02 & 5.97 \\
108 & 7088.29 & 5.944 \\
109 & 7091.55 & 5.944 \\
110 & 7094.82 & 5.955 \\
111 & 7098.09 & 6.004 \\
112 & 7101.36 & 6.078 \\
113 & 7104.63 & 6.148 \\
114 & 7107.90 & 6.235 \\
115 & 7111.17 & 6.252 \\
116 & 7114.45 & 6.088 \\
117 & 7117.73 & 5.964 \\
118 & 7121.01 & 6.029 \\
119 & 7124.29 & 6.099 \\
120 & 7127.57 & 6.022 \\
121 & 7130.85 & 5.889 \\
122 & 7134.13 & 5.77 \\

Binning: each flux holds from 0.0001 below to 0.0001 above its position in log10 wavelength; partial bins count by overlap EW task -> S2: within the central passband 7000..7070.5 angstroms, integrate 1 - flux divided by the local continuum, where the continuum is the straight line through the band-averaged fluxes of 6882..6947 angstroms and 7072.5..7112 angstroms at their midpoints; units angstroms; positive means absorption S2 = -2.91 angstroms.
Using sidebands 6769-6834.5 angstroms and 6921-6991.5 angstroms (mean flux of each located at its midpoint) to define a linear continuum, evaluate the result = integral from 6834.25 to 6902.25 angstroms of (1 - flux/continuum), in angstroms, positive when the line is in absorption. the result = 0.4 angstroms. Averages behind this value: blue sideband 6.41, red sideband 6.4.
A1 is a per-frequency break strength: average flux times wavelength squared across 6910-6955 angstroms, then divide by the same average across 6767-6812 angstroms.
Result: 1.04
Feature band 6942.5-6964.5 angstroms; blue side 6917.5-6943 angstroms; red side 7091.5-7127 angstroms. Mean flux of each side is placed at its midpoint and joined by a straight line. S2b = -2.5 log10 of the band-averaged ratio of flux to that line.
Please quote 0.03 mag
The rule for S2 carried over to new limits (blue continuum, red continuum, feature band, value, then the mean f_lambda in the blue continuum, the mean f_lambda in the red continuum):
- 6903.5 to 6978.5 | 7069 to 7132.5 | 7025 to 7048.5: -1.28 angstroms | 6.39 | 6.07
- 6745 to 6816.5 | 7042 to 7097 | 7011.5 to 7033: -0.34 angstroms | 6.44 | 6.32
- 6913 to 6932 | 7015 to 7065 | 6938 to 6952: 0.42 angstroms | 6.49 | 6.54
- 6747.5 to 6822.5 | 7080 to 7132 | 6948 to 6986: -0.75 angstroms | 6.43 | 6.05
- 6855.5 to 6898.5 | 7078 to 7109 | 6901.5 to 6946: -1.16 angstroms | 6.38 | 6.05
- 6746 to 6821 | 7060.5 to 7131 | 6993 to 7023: -0.65 angstroms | 6.43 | 6.13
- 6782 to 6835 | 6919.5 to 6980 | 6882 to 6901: -0.60 angstroms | 6.4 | 6.39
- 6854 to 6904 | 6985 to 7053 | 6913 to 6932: -0.23 angstroms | 6.39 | 6.44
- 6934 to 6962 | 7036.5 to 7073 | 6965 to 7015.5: 0.77 angstroms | 6.38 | 6.54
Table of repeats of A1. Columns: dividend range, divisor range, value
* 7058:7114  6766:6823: 1.05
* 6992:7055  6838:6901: 1.06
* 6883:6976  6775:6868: 1.04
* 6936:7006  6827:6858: 1.05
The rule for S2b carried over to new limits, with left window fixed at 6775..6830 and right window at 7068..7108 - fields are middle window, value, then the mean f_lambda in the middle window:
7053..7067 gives -0.09 mag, 6.61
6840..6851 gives 0.00 mag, 6.33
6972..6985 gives -0.03 mag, 6.38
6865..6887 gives 0.01 mag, 6.29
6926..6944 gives -0.05 mag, 6.52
